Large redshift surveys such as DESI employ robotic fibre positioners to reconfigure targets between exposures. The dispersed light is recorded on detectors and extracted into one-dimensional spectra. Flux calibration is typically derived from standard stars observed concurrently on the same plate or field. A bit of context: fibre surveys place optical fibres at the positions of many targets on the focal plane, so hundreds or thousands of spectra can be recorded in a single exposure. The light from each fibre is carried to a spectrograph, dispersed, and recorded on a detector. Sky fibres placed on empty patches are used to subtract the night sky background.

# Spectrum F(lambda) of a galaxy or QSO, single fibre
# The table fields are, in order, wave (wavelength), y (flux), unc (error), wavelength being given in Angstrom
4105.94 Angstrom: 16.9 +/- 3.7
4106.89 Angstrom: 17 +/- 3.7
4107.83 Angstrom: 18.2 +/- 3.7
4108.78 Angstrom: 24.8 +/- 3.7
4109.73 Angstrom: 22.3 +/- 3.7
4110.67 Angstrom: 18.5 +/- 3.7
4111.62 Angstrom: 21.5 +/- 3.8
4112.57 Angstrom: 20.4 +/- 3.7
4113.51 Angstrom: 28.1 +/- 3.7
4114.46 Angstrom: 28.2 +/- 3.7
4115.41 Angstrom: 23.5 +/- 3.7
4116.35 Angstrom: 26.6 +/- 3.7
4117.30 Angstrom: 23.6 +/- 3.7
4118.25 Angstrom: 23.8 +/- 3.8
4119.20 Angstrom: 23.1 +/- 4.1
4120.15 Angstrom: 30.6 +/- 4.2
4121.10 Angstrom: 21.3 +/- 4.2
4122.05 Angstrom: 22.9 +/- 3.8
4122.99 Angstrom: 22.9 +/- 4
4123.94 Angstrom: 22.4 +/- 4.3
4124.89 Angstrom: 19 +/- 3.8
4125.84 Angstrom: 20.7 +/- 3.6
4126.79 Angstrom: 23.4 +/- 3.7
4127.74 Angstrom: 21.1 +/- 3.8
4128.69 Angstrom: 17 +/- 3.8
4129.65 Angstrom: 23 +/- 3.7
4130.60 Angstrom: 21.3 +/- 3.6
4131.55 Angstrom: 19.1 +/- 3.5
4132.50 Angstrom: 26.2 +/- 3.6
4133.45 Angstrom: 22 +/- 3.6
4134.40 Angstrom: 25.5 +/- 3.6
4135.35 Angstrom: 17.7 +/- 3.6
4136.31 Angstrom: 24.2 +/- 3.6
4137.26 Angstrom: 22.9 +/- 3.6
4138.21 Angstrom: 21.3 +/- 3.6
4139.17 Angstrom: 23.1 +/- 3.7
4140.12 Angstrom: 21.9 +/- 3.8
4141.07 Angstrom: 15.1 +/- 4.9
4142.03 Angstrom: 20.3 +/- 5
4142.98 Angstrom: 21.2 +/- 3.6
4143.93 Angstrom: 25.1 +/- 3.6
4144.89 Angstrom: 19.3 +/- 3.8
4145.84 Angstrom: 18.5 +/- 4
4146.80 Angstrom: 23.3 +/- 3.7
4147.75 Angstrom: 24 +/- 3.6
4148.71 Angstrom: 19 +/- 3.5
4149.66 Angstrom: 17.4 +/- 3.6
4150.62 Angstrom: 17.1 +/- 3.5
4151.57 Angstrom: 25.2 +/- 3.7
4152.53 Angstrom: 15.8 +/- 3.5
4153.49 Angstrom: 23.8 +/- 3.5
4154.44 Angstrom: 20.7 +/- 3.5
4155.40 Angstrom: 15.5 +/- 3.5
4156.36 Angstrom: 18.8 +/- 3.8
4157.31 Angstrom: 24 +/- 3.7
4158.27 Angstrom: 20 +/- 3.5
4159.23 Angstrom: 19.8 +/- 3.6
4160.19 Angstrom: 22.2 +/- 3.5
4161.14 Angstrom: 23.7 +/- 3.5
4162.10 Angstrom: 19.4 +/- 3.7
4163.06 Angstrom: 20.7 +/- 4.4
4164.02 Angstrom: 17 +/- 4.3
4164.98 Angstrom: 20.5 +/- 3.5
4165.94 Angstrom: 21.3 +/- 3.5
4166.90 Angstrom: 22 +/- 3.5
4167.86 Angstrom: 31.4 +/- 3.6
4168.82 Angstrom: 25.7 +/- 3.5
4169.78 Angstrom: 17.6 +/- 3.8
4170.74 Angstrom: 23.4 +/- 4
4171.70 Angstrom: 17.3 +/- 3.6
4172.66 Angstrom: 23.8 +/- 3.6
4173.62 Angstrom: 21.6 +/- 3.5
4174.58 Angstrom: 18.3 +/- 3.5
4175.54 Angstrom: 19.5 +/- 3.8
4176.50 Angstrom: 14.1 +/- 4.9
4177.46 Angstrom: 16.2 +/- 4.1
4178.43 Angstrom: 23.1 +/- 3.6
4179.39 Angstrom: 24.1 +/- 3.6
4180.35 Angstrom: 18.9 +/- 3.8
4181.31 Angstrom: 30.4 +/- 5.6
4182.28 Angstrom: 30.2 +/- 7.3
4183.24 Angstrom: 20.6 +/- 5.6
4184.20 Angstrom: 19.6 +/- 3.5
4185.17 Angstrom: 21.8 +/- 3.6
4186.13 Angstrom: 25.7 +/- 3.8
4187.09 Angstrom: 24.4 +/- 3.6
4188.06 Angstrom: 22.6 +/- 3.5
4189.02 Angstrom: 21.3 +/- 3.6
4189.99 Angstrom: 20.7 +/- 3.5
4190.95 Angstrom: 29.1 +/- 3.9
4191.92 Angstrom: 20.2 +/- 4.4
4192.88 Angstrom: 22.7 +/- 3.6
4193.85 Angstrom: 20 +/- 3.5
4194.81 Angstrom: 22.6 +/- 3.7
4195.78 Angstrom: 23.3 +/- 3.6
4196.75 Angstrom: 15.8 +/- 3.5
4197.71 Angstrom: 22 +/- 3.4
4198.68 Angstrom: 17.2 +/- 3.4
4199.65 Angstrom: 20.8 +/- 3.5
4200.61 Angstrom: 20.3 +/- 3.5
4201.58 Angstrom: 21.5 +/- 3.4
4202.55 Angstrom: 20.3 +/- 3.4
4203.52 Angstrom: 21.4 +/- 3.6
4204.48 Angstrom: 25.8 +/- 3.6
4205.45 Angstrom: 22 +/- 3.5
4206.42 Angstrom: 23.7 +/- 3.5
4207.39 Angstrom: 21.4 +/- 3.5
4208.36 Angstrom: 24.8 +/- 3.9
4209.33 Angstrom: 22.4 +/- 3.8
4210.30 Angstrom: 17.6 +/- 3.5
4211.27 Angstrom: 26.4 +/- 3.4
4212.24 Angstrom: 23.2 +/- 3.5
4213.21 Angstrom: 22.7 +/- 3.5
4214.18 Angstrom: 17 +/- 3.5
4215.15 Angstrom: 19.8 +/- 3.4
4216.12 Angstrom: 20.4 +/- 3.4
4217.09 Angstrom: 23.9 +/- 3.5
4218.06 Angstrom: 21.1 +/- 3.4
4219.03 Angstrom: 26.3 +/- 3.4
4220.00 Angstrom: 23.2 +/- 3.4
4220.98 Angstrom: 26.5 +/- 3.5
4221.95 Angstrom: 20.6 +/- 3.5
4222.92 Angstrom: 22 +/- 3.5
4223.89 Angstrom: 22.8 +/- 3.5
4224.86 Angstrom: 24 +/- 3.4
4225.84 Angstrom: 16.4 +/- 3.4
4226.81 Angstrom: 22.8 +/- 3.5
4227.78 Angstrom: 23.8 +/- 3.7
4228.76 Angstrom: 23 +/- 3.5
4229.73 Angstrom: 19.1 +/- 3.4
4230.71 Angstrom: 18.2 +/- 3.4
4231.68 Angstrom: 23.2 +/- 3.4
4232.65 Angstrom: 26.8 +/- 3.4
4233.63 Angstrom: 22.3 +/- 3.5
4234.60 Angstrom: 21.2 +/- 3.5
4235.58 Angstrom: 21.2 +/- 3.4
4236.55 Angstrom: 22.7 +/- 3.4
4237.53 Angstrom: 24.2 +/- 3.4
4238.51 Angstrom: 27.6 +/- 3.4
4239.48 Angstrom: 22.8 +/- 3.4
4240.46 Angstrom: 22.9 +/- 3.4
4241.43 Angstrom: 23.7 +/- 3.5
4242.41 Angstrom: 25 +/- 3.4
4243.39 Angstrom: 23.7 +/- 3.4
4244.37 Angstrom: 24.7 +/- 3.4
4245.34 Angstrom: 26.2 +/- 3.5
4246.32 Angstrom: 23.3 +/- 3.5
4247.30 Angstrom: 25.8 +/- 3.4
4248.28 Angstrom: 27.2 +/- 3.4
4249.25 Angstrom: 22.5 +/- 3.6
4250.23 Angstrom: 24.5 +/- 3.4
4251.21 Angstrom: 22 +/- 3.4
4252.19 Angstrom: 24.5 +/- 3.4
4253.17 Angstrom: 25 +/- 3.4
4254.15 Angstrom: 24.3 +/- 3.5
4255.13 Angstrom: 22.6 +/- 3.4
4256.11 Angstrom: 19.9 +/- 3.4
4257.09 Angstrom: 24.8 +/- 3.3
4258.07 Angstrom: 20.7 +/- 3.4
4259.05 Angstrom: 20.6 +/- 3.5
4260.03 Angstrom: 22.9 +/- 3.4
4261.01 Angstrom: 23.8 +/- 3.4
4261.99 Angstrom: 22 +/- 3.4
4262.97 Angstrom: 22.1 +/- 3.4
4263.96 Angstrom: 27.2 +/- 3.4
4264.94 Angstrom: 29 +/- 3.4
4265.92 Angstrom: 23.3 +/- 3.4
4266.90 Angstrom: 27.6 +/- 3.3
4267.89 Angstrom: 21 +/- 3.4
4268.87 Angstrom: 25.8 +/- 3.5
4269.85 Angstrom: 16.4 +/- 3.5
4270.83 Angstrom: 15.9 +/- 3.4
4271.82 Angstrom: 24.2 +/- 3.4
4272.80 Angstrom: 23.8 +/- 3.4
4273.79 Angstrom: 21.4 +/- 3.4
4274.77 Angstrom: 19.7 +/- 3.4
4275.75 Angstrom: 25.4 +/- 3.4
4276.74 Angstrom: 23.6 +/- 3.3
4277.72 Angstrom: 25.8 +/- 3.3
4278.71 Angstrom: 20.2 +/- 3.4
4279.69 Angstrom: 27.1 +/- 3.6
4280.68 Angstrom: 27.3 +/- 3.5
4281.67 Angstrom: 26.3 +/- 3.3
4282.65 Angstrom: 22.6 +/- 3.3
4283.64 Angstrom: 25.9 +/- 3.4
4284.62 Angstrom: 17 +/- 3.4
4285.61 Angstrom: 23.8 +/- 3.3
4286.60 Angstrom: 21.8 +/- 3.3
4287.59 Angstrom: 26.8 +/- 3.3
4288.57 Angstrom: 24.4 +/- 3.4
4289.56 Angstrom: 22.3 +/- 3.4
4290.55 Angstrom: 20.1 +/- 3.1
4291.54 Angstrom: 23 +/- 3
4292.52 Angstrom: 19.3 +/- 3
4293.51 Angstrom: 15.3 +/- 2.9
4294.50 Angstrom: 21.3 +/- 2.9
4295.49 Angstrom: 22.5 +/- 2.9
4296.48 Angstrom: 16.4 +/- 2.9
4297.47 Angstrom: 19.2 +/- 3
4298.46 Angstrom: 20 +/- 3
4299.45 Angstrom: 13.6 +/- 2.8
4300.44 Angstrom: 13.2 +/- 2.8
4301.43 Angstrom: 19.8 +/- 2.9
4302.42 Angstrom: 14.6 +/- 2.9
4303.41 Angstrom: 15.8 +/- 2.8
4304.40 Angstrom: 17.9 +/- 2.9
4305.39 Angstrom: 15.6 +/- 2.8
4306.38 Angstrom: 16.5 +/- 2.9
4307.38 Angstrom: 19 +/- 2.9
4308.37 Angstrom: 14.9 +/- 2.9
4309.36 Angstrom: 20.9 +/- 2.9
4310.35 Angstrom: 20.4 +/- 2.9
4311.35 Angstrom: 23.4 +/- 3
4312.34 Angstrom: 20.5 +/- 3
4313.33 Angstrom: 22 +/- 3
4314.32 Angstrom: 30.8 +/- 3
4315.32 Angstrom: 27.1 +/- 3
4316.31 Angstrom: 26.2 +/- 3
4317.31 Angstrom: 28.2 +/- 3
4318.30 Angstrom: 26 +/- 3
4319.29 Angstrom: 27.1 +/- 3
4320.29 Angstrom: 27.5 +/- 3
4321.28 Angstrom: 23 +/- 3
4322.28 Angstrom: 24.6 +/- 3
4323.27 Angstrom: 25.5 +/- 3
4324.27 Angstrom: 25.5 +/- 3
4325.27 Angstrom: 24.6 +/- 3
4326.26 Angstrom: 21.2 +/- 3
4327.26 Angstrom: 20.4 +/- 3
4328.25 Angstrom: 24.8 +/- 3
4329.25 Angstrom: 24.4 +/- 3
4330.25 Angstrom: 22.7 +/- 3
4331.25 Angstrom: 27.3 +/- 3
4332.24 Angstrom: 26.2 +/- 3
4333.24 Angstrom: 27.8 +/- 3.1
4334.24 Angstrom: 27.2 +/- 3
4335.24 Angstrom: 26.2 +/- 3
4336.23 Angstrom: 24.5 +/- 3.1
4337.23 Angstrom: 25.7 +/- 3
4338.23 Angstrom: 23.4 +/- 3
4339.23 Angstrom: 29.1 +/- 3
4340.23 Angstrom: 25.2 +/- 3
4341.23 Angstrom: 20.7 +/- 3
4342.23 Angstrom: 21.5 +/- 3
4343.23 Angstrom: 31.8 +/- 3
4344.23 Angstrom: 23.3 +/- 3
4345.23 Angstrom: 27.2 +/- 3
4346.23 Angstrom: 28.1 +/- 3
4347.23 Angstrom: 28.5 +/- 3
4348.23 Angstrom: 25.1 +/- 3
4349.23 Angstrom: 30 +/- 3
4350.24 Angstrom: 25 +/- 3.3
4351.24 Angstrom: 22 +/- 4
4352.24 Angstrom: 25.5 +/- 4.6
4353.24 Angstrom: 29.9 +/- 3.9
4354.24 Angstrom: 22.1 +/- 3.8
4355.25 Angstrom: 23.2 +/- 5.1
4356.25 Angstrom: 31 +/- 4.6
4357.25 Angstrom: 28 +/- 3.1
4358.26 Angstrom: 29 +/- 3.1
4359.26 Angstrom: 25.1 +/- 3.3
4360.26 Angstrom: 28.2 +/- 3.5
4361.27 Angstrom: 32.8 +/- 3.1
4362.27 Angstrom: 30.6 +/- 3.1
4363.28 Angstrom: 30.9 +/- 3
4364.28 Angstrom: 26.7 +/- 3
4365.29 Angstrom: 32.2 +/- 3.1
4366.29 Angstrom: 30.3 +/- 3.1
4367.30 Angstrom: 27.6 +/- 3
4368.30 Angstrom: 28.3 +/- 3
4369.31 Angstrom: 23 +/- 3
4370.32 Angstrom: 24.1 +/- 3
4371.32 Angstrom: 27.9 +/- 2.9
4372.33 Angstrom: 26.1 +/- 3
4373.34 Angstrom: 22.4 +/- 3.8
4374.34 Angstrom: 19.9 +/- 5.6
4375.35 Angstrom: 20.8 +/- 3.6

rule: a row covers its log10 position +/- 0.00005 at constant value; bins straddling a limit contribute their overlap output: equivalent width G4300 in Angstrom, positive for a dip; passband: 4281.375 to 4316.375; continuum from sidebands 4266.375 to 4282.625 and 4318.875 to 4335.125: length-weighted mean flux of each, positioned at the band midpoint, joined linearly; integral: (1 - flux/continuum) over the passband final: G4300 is 5.2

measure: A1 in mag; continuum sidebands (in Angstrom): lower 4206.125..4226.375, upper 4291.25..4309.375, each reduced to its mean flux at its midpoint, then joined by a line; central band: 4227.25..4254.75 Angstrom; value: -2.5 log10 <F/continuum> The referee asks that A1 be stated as -0.14 mag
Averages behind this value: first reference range 22.2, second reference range 17.7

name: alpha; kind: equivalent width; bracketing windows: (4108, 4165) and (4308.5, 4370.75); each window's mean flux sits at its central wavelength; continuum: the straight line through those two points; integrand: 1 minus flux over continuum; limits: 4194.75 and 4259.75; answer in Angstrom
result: 2.8 Angstrom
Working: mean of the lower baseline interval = 21.7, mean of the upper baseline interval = 25.9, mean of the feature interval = 22.6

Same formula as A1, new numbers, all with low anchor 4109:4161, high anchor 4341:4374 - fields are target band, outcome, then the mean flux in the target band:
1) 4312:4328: 0.04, 25.1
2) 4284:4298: 0.21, 21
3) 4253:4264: 0.09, 22.8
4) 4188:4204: 0.10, 21.3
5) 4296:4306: 0.47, 16.6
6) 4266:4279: 0.12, 22.4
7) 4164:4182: 0.05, 21.6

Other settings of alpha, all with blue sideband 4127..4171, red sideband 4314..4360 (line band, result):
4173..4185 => 0.3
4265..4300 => 3.4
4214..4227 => 0.5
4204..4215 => 0.2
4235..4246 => -0.3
